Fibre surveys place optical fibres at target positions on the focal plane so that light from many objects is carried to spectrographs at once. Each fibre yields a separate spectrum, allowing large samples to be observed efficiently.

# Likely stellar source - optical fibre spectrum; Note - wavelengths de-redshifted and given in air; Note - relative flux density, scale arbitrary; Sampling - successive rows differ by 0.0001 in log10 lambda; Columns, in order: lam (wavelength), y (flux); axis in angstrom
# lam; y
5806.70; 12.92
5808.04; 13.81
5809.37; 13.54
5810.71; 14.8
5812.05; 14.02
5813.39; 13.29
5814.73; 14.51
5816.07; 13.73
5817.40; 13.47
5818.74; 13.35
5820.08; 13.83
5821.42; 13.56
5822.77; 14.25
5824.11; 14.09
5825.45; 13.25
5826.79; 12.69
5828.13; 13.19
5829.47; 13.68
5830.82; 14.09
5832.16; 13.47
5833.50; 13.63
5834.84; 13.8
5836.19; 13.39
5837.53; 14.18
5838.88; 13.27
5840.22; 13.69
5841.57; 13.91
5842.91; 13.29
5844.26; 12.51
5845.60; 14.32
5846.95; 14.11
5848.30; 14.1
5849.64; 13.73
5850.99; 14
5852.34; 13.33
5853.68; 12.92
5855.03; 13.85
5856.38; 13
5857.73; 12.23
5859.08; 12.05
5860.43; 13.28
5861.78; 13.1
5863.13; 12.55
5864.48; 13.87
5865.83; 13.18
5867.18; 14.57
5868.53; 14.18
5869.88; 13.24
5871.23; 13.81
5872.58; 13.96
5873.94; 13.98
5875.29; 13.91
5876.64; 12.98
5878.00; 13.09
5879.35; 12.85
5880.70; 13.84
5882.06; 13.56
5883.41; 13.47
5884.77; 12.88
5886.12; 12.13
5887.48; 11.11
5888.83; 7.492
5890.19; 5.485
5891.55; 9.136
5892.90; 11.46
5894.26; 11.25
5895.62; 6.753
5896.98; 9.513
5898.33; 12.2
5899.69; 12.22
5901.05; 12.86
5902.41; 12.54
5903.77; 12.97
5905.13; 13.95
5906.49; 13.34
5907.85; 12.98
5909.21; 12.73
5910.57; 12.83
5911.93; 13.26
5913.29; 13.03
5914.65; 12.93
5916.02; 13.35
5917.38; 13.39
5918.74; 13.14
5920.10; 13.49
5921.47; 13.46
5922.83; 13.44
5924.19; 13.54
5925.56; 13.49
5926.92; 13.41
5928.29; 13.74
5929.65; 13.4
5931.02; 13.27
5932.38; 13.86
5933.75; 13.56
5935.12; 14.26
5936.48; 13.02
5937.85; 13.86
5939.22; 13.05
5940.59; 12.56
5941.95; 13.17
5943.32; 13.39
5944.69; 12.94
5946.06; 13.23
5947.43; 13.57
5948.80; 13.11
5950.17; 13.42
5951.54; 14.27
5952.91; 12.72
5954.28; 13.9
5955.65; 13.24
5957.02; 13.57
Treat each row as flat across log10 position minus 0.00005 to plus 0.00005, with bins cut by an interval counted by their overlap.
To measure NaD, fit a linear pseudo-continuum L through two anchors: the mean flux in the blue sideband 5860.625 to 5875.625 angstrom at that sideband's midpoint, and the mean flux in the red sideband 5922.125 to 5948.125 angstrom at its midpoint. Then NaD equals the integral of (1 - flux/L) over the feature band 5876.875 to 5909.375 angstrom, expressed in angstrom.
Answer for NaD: 4.6 angstrom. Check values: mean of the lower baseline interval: 13.7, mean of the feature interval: 11.7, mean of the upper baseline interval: 13.4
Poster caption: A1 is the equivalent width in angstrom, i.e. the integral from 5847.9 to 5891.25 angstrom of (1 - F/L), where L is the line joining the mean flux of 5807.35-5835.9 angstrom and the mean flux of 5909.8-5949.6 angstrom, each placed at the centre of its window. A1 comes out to 2.3 angstrom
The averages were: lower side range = 13.7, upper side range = 13.3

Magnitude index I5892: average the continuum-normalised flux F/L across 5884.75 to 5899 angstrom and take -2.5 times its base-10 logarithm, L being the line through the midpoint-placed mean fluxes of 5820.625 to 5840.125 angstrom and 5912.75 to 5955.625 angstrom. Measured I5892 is 0.34 mag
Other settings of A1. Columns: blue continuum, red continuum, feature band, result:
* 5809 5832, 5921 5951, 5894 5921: 2.0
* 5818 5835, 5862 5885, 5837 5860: 0.2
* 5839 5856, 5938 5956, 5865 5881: -0.1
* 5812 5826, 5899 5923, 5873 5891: 1.7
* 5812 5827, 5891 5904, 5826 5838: -0.3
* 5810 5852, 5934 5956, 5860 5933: 4.6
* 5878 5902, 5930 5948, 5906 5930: -1.7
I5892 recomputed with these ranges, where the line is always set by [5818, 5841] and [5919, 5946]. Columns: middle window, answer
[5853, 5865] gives 0.047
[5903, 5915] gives 0.027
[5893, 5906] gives 0.162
